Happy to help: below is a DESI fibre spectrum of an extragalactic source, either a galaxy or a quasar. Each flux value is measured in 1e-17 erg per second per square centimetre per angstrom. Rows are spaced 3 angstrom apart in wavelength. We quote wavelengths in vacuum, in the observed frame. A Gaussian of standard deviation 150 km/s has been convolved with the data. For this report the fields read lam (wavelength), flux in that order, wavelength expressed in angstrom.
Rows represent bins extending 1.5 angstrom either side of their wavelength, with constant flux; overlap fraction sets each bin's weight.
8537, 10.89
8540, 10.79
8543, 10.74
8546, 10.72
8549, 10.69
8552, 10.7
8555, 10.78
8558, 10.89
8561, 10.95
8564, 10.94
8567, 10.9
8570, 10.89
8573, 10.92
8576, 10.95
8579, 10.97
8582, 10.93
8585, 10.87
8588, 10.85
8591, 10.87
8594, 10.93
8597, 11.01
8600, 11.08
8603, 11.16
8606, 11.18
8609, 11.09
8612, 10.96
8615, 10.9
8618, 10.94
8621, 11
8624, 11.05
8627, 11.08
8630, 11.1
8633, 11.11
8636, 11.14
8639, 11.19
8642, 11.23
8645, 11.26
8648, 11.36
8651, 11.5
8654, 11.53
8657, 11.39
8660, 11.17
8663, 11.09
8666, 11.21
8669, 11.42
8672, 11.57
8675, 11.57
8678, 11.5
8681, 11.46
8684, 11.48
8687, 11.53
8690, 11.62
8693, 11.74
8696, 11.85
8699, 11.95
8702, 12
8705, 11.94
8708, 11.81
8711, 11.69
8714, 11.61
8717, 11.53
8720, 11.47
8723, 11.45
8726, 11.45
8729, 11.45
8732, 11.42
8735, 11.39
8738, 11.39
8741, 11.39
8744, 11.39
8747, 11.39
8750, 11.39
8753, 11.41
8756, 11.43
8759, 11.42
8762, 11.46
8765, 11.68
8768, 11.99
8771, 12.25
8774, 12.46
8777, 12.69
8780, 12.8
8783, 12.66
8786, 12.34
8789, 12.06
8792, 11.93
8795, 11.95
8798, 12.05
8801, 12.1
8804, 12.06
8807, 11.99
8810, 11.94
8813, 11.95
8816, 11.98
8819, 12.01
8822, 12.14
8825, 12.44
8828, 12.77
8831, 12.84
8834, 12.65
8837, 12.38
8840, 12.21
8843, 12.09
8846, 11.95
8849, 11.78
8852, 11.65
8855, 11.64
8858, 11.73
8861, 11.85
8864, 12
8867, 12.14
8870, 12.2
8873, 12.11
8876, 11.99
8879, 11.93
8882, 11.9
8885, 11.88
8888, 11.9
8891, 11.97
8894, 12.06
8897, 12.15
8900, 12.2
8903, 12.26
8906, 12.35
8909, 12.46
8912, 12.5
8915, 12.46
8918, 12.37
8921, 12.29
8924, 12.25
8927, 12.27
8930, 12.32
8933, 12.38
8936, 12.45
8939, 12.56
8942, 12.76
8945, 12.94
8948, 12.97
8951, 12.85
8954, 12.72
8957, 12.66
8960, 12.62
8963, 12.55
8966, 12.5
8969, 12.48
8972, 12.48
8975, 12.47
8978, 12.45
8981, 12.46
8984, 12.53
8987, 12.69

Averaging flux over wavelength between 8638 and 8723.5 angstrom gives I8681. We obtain 11.5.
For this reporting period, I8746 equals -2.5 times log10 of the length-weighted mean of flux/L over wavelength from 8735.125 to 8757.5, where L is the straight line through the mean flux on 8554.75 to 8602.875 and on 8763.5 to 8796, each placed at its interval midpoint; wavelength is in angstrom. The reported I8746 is 0.059 mag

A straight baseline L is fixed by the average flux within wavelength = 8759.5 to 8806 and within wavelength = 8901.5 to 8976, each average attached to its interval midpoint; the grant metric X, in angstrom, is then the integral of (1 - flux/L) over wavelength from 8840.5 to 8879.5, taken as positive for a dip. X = 1.3 angstrom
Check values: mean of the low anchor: 12.1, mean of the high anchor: 12.5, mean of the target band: 11.9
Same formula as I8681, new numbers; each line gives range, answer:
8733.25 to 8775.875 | 11.6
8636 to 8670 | 11.3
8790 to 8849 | 12.2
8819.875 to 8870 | 12.1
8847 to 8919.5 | 12.1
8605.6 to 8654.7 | 11.1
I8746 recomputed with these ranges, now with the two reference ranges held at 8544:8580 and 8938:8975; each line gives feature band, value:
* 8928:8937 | 0.02 mag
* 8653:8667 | 0.00 mag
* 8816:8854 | -0.01 mag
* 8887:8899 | 0.03 mag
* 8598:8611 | -0.01 mag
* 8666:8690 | -0.01 mag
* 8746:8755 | 0.03 mag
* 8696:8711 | -0.04 mag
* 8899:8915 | 0.01 mag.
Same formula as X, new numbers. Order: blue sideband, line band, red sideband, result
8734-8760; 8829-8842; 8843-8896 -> -0.8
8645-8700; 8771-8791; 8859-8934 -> -1.1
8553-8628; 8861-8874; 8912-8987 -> 0.1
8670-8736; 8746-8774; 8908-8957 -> 0.5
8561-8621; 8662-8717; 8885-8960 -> -1.1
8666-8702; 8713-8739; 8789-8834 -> 0.7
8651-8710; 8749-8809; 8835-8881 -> -1.1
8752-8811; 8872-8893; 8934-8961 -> 0.8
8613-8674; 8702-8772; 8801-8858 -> 0.7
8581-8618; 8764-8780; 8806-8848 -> -0.5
